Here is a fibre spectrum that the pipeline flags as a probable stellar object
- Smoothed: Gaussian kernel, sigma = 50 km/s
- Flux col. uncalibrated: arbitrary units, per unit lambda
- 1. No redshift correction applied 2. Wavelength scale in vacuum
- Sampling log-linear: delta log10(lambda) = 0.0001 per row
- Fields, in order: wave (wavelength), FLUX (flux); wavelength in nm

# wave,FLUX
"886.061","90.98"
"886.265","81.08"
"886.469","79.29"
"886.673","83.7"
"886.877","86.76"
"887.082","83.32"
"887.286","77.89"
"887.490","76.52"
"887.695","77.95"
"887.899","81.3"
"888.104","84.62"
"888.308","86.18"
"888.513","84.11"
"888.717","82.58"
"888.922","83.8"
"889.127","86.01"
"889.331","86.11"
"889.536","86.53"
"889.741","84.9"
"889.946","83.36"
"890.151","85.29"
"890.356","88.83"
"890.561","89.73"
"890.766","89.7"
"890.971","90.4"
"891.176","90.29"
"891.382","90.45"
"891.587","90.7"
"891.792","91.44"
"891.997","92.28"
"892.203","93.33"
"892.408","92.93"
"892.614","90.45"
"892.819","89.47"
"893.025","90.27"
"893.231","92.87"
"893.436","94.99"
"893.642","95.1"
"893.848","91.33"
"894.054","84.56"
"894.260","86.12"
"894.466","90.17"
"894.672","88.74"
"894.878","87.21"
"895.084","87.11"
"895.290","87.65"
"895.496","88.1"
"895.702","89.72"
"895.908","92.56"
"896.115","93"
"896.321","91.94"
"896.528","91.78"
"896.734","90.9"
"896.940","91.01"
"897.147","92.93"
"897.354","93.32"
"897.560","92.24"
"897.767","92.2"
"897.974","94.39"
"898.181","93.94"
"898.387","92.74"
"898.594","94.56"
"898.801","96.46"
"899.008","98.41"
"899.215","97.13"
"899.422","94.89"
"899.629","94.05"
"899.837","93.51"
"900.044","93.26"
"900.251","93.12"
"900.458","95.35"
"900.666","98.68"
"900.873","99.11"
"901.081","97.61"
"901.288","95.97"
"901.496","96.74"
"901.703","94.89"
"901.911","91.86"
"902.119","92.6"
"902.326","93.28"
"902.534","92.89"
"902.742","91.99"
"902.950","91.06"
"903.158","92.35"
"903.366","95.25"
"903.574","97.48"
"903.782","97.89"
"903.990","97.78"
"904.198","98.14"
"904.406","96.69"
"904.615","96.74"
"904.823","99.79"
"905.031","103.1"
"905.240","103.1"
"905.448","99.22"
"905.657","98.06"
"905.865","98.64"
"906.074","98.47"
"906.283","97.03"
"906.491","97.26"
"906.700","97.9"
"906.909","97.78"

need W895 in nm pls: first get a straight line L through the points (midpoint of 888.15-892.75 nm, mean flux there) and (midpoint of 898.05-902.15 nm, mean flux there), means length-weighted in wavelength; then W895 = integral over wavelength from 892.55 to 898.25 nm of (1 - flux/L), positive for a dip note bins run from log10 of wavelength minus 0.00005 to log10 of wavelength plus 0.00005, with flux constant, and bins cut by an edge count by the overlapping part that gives 0.06 nm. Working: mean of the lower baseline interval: 88.1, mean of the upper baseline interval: 95.3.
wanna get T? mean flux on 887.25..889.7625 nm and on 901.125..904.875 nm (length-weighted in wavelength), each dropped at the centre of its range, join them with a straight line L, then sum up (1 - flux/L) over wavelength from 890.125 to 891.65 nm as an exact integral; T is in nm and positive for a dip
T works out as -0.08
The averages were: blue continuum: 83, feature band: 89.6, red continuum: 95.2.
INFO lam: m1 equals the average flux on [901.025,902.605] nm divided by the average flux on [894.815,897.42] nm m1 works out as 1.04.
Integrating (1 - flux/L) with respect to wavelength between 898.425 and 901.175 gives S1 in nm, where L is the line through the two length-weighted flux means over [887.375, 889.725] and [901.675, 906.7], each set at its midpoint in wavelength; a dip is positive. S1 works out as -0.09 nm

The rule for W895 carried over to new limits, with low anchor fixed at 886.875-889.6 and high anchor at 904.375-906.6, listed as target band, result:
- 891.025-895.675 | -0.14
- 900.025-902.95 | 0.02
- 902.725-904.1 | 0.03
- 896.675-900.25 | -0.06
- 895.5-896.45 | -0.01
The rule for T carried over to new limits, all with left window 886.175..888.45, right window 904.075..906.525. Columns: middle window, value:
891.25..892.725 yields -0.09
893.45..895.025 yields -0.02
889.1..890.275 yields -0.02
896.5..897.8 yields -0.01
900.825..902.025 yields -0.01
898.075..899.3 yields -0.04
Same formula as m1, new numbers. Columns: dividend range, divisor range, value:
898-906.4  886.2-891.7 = 1.13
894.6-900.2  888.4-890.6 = 1.08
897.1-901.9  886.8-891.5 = 1.12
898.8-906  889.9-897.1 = 1.07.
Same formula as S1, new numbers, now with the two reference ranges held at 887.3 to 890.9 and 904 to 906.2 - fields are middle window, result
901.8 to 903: 0.05 nm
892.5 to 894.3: -0.05 nm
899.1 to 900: -0.01 nm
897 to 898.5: -0.01 nm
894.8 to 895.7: 0.02 nm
